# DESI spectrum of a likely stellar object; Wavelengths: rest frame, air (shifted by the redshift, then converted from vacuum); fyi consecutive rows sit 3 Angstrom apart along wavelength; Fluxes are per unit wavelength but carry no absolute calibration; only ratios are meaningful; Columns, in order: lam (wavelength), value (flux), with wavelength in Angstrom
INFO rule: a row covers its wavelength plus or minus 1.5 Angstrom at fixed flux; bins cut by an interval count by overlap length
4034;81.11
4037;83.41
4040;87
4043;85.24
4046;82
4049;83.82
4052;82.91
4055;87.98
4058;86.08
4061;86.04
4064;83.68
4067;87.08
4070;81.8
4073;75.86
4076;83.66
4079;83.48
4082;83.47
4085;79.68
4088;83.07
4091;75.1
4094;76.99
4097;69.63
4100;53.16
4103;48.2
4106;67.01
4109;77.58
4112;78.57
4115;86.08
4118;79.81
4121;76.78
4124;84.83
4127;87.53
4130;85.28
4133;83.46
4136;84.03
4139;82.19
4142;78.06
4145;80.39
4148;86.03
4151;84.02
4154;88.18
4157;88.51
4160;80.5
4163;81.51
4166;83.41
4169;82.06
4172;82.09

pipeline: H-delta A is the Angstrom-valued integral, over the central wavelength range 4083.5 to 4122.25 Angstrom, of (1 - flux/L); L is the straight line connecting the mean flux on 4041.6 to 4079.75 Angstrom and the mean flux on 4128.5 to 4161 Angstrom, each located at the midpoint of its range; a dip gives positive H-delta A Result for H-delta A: 4.9 Angstrom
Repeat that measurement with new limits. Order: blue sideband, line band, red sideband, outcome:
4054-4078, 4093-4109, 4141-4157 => 3.8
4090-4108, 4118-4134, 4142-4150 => -1.8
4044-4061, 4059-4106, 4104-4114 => 1.5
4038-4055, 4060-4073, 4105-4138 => 0.0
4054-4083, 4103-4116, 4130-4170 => 1.6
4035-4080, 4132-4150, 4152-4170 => 0.4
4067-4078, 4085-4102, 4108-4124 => 2.0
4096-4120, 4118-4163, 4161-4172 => -3.9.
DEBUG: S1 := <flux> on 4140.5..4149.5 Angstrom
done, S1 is 81.5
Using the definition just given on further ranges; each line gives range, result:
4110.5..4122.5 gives 80.3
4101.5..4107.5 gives 57.6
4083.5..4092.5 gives 79.3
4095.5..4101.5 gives 61.4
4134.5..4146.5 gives 81.2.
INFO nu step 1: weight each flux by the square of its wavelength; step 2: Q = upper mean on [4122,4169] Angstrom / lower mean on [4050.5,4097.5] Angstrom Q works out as 1.1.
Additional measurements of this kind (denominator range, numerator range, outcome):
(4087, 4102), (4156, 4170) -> 1.22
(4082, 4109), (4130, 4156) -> 1.21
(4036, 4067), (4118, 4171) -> 1.03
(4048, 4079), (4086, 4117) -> 0.87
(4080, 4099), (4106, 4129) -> 1.06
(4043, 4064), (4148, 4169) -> 1.05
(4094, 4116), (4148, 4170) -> 1.26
